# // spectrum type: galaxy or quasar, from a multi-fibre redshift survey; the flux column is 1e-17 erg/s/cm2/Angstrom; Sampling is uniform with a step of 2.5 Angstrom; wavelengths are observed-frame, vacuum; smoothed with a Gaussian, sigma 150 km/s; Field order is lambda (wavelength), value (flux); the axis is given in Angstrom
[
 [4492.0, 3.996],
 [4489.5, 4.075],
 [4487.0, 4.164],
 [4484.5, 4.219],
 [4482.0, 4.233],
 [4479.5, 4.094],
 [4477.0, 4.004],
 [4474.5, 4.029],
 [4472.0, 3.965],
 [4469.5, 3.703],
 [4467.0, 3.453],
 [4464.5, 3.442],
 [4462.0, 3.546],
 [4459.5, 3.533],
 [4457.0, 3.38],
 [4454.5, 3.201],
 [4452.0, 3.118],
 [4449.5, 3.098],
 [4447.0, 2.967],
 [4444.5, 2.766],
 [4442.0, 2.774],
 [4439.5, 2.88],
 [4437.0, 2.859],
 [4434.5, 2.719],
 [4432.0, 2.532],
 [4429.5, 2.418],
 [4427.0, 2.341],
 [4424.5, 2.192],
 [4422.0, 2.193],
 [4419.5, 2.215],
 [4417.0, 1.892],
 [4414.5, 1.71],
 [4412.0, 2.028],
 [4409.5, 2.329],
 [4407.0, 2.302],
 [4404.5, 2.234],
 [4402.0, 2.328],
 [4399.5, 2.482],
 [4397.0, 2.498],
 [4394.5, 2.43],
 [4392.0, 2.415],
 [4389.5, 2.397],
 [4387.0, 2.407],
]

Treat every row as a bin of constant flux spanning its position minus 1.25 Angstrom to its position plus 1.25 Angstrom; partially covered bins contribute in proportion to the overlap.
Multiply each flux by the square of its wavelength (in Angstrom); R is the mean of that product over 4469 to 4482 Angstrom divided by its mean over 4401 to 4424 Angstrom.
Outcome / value 1.9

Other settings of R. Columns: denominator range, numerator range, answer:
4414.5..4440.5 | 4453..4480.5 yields 1.56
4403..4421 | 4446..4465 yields 1.59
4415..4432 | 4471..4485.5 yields 1.90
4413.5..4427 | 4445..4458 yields 1.53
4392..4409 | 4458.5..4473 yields 1.56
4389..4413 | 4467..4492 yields 1.78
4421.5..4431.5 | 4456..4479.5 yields 1.63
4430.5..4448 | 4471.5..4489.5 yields 1.51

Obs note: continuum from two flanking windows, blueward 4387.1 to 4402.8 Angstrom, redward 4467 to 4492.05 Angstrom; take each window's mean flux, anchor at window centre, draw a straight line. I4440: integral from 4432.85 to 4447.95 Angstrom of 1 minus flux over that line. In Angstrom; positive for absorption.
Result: 2.1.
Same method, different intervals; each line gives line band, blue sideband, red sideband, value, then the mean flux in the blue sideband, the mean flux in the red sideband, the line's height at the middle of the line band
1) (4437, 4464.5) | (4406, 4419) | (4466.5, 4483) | 0.8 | 2.06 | 3.94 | 3.22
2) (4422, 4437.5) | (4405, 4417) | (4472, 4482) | 1.0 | 2.08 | 4.06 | 2.64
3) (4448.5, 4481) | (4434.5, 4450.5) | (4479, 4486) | 0.2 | 2.87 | 4.19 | 3.61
